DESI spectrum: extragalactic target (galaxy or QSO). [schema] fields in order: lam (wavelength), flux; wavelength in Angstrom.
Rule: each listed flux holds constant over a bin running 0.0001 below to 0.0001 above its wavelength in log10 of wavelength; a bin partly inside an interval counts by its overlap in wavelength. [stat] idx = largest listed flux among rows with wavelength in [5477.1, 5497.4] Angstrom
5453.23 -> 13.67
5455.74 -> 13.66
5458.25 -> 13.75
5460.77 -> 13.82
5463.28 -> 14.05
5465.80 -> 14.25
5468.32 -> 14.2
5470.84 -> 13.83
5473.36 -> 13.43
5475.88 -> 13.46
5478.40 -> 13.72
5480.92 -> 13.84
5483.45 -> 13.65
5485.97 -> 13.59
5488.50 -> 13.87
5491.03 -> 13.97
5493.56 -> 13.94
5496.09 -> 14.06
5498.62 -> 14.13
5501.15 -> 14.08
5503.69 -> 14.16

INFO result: 14.06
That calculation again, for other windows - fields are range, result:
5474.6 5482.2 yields 13.84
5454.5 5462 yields 13.82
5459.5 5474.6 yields 14.25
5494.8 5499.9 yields 14.13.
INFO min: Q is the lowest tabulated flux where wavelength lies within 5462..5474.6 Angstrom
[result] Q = 13.43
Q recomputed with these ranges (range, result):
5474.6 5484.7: 13.46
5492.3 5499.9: 13.94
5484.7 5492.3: 13.59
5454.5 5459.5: 13.66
